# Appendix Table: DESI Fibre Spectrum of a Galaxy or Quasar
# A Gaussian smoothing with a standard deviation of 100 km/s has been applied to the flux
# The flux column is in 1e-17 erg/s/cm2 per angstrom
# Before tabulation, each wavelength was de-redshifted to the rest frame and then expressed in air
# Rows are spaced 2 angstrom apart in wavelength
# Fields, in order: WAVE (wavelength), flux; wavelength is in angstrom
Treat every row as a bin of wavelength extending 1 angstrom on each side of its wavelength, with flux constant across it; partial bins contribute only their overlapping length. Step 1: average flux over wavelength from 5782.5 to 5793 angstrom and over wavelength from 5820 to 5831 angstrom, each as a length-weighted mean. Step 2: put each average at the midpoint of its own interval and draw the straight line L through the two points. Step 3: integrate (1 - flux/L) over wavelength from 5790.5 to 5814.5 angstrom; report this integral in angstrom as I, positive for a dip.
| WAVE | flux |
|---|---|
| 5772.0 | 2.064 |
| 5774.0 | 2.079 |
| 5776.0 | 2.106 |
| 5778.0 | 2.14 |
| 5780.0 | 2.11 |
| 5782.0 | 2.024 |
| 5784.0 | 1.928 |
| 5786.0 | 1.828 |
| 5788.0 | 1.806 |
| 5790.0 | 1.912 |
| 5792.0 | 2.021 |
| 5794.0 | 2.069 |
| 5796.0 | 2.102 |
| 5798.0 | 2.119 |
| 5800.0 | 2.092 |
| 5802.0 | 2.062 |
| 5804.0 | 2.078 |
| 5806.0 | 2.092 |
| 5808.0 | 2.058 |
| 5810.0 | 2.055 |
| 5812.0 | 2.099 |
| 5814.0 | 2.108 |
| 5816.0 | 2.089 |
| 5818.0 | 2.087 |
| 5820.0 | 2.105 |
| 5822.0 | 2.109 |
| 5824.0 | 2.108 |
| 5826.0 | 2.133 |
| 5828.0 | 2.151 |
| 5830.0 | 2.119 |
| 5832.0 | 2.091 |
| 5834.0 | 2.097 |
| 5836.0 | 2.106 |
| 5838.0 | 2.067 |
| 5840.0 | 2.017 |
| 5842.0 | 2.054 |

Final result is -1.0 angstrom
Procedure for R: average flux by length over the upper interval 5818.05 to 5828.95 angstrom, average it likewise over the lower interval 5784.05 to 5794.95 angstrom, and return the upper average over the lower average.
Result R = 1.1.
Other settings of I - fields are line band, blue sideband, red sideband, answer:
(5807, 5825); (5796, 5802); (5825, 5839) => 0.1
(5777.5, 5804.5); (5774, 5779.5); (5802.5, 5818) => 1.1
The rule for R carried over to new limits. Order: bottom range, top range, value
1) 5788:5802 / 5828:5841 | 1.03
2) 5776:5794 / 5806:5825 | 1.05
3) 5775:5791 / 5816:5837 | 1.06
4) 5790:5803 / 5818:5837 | 1.02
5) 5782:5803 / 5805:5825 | 1.05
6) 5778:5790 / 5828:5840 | 1.07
